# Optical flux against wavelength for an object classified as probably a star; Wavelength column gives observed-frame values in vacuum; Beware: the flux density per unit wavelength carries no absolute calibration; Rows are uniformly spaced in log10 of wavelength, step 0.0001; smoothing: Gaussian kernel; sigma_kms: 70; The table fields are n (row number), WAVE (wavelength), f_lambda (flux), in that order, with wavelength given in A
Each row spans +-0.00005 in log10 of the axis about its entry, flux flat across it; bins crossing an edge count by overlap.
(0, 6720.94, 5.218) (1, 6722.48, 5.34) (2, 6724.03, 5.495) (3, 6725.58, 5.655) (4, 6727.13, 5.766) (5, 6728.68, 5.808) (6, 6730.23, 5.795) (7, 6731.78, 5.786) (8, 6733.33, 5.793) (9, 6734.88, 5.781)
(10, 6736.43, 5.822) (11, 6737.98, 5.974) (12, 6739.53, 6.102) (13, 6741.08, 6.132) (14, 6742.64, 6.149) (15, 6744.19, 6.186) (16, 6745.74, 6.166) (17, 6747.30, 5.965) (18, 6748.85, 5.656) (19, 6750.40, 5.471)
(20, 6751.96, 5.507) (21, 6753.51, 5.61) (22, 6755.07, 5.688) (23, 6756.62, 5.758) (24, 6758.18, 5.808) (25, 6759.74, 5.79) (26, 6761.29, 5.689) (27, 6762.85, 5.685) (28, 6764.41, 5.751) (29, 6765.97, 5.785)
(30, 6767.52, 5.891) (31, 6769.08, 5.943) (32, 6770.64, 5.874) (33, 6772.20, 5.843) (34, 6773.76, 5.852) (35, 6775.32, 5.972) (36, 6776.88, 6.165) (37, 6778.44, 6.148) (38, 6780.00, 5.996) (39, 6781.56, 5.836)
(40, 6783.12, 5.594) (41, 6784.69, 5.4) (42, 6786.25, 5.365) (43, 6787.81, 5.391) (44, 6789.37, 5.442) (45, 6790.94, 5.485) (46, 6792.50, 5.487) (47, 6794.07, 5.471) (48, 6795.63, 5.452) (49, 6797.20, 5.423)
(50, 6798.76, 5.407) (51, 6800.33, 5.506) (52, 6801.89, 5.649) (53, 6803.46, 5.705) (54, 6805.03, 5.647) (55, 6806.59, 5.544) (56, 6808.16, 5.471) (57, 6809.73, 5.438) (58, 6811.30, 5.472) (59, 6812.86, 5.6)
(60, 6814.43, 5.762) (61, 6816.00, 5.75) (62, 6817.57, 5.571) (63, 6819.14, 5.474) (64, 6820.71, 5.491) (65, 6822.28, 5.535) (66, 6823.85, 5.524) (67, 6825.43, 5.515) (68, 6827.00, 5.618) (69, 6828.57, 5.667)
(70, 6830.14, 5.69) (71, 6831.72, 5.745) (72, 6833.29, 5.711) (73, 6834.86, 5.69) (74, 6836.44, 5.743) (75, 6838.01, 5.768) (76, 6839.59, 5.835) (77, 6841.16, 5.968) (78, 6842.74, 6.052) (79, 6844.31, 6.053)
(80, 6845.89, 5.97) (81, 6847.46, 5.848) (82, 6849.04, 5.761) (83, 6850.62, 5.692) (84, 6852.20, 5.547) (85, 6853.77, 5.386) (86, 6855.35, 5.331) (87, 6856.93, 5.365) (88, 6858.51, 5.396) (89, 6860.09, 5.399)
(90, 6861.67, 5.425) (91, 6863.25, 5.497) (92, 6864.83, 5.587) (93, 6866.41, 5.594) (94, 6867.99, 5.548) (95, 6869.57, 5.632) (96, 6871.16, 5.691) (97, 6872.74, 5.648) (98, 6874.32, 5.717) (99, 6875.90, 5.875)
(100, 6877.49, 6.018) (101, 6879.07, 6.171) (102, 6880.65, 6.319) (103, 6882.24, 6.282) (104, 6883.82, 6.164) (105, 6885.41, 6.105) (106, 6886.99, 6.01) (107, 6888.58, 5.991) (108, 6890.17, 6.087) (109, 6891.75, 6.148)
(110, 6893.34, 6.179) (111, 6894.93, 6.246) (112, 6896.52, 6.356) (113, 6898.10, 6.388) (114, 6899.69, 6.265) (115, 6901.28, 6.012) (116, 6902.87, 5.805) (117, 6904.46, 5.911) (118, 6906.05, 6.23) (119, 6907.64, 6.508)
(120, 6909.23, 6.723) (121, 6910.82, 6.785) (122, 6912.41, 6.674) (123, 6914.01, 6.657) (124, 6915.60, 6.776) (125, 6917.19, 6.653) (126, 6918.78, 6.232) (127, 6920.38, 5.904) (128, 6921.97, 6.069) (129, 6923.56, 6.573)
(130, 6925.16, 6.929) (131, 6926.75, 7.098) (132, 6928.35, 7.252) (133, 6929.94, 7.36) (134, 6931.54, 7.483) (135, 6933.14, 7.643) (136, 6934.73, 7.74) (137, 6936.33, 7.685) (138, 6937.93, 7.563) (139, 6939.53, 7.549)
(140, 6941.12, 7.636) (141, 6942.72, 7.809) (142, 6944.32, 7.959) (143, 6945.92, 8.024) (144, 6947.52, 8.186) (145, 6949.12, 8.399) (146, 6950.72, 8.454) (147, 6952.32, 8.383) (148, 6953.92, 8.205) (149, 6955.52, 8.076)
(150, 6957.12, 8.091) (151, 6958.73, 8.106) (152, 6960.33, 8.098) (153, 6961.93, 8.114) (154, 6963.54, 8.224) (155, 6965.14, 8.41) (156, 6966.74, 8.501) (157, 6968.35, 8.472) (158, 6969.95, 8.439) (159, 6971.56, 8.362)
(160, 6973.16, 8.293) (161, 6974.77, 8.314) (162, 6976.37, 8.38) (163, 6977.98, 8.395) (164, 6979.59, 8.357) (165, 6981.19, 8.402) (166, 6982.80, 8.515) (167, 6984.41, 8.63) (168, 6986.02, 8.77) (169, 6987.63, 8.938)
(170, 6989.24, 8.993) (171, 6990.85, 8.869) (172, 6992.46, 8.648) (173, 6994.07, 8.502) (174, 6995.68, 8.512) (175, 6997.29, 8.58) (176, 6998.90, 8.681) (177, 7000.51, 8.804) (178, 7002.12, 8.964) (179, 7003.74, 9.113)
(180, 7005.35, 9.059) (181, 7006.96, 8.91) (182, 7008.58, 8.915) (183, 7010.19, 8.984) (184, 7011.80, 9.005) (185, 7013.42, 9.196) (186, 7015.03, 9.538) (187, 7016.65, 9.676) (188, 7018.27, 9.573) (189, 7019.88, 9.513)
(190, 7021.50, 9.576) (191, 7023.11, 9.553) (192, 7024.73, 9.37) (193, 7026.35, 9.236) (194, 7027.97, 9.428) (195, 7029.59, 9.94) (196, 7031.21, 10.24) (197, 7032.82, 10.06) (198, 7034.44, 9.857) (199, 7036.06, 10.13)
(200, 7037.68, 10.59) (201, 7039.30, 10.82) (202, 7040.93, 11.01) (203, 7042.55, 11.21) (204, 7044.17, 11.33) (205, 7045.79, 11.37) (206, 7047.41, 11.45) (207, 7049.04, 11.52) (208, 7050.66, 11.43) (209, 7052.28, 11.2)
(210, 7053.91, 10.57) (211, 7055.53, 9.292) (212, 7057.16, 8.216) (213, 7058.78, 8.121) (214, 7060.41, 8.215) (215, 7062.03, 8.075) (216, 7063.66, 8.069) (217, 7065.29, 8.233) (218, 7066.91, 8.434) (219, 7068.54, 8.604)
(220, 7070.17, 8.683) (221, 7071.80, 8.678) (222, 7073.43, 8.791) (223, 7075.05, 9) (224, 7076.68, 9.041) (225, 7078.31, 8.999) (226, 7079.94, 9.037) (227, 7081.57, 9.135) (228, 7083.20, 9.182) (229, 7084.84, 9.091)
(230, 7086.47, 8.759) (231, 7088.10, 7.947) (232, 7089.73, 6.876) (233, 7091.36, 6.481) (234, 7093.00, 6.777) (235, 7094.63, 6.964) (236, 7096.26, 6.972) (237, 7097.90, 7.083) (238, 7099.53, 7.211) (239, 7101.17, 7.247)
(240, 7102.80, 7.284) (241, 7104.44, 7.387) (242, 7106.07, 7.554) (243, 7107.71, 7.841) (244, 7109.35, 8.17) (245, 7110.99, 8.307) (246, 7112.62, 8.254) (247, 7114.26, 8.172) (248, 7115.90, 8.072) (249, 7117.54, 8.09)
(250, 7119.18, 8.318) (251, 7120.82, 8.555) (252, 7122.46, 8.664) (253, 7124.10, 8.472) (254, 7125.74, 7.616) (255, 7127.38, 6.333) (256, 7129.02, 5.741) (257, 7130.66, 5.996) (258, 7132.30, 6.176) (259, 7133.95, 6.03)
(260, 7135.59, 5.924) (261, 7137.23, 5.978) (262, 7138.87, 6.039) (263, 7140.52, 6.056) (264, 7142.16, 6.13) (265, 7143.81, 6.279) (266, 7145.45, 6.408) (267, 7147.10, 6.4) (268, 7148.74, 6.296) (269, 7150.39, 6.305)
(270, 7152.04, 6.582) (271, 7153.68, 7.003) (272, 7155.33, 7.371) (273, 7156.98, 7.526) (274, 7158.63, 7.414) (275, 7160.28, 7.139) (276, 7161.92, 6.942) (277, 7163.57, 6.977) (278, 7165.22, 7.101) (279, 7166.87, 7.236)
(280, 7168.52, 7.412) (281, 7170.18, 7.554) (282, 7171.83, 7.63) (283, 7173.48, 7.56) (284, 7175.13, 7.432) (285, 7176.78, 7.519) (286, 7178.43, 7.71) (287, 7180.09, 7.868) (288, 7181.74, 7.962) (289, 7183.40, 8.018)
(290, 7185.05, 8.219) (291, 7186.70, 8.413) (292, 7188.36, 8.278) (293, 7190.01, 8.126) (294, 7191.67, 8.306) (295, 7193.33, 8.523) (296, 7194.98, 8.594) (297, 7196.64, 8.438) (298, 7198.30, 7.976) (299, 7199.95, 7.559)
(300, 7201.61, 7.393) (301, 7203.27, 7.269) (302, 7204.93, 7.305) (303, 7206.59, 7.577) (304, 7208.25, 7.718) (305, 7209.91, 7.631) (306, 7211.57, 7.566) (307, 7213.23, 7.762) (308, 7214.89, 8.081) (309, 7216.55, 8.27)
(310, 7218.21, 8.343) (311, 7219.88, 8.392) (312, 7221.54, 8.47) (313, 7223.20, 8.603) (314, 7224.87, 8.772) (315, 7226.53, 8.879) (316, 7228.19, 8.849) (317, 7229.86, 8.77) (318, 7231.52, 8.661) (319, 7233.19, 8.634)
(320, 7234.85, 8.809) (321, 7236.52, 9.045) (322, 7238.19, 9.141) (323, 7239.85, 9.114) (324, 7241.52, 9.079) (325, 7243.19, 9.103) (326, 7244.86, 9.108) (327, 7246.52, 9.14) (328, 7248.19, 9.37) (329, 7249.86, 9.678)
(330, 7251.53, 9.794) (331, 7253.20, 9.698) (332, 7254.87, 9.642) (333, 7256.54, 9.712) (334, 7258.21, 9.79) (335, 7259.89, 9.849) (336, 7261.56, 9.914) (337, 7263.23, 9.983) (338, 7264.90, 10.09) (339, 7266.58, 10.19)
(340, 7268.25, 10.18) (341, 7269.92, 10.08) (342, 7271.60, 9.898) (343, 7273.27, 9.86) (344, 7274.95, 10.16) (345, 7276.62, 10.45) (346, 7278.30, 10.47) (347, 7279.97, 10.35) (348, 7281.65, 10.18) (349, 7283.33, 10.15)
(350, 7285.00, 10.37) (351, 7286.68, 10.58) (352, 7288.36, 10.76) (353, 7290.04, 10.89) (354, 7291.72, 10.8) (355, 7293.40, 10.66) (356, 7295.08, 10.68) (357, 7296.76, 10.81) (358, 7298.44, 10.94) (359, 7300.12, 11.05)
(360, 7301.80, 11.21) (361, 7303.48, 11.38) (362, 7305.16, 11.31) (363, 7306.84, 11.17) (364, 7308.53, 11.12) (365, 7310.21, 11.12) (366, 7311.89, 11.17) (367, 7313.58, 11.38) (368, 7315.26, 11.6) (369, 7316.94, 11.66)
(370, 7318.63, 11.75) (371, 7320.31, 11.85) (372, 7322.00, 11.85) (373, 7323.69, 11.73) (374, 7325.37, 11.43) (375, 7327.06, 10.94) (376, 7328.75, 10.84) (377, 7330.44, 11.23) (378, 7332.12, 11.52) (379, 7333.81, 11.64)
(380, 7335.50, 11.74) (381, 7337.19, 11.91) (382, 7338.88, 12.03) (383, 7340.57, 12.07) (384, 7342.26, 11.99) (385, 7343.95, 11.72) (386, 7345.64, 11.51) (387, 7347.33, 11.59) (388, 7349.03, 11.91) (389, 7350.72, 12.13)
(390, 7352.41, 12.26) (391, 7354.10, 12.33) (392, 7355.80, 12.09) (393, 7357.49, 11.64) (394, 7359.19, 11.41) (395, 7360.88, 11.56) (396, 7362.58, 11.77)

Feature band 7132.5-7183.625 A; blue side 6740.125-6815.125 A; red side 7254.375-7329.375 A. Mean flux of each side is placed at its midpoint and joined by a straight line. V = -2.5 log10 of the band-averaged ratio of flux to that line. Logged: 0.33 mag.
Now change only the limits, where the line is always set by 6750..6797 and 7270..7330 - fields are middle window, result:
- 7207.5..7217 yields 0.27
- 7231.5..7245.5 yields 0.15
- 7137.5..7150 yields 0.45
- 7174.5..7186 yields 0.24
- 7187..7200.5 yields 0.19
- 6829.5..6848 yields 0.09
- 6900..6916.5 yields 0.10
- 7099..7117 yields 0.16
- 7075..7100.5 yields 0.10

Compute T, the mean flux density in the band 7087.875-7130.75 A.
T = 7.52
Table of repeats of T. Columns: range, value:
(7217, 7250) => 8.87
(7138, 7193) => 7.26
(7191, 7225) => 8.01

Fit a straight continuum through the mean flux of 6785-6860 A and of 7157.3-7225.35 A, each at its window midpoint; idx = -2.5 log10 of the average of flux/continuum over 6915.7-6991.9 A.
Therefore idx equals -0.23 mag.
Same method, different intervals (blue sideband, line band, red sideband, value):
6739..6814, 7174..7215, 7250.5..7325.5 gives 0.230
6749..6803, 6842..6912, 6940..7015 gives 0.195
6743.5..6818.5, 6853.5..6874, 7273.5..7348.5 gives 0.187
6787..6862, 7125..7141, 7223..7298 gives 0.351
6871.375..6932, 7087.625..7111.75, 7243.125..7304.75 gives 0.149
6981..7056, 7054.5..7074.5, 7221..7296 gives 0.140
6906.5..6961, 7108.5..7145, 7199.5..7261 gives 0.152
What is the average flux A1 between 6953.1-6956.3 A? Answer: 8.15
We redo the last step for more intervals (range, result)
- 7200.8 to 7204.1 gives 7.33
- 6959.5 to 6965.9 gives 8.21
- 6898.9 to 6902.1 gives 6.13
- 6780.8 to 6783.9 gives 5.72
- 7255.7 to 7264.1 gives 9.85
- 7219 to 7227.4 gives 8.62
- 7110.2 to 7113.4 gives 8.3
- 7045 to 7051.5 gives 11.4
